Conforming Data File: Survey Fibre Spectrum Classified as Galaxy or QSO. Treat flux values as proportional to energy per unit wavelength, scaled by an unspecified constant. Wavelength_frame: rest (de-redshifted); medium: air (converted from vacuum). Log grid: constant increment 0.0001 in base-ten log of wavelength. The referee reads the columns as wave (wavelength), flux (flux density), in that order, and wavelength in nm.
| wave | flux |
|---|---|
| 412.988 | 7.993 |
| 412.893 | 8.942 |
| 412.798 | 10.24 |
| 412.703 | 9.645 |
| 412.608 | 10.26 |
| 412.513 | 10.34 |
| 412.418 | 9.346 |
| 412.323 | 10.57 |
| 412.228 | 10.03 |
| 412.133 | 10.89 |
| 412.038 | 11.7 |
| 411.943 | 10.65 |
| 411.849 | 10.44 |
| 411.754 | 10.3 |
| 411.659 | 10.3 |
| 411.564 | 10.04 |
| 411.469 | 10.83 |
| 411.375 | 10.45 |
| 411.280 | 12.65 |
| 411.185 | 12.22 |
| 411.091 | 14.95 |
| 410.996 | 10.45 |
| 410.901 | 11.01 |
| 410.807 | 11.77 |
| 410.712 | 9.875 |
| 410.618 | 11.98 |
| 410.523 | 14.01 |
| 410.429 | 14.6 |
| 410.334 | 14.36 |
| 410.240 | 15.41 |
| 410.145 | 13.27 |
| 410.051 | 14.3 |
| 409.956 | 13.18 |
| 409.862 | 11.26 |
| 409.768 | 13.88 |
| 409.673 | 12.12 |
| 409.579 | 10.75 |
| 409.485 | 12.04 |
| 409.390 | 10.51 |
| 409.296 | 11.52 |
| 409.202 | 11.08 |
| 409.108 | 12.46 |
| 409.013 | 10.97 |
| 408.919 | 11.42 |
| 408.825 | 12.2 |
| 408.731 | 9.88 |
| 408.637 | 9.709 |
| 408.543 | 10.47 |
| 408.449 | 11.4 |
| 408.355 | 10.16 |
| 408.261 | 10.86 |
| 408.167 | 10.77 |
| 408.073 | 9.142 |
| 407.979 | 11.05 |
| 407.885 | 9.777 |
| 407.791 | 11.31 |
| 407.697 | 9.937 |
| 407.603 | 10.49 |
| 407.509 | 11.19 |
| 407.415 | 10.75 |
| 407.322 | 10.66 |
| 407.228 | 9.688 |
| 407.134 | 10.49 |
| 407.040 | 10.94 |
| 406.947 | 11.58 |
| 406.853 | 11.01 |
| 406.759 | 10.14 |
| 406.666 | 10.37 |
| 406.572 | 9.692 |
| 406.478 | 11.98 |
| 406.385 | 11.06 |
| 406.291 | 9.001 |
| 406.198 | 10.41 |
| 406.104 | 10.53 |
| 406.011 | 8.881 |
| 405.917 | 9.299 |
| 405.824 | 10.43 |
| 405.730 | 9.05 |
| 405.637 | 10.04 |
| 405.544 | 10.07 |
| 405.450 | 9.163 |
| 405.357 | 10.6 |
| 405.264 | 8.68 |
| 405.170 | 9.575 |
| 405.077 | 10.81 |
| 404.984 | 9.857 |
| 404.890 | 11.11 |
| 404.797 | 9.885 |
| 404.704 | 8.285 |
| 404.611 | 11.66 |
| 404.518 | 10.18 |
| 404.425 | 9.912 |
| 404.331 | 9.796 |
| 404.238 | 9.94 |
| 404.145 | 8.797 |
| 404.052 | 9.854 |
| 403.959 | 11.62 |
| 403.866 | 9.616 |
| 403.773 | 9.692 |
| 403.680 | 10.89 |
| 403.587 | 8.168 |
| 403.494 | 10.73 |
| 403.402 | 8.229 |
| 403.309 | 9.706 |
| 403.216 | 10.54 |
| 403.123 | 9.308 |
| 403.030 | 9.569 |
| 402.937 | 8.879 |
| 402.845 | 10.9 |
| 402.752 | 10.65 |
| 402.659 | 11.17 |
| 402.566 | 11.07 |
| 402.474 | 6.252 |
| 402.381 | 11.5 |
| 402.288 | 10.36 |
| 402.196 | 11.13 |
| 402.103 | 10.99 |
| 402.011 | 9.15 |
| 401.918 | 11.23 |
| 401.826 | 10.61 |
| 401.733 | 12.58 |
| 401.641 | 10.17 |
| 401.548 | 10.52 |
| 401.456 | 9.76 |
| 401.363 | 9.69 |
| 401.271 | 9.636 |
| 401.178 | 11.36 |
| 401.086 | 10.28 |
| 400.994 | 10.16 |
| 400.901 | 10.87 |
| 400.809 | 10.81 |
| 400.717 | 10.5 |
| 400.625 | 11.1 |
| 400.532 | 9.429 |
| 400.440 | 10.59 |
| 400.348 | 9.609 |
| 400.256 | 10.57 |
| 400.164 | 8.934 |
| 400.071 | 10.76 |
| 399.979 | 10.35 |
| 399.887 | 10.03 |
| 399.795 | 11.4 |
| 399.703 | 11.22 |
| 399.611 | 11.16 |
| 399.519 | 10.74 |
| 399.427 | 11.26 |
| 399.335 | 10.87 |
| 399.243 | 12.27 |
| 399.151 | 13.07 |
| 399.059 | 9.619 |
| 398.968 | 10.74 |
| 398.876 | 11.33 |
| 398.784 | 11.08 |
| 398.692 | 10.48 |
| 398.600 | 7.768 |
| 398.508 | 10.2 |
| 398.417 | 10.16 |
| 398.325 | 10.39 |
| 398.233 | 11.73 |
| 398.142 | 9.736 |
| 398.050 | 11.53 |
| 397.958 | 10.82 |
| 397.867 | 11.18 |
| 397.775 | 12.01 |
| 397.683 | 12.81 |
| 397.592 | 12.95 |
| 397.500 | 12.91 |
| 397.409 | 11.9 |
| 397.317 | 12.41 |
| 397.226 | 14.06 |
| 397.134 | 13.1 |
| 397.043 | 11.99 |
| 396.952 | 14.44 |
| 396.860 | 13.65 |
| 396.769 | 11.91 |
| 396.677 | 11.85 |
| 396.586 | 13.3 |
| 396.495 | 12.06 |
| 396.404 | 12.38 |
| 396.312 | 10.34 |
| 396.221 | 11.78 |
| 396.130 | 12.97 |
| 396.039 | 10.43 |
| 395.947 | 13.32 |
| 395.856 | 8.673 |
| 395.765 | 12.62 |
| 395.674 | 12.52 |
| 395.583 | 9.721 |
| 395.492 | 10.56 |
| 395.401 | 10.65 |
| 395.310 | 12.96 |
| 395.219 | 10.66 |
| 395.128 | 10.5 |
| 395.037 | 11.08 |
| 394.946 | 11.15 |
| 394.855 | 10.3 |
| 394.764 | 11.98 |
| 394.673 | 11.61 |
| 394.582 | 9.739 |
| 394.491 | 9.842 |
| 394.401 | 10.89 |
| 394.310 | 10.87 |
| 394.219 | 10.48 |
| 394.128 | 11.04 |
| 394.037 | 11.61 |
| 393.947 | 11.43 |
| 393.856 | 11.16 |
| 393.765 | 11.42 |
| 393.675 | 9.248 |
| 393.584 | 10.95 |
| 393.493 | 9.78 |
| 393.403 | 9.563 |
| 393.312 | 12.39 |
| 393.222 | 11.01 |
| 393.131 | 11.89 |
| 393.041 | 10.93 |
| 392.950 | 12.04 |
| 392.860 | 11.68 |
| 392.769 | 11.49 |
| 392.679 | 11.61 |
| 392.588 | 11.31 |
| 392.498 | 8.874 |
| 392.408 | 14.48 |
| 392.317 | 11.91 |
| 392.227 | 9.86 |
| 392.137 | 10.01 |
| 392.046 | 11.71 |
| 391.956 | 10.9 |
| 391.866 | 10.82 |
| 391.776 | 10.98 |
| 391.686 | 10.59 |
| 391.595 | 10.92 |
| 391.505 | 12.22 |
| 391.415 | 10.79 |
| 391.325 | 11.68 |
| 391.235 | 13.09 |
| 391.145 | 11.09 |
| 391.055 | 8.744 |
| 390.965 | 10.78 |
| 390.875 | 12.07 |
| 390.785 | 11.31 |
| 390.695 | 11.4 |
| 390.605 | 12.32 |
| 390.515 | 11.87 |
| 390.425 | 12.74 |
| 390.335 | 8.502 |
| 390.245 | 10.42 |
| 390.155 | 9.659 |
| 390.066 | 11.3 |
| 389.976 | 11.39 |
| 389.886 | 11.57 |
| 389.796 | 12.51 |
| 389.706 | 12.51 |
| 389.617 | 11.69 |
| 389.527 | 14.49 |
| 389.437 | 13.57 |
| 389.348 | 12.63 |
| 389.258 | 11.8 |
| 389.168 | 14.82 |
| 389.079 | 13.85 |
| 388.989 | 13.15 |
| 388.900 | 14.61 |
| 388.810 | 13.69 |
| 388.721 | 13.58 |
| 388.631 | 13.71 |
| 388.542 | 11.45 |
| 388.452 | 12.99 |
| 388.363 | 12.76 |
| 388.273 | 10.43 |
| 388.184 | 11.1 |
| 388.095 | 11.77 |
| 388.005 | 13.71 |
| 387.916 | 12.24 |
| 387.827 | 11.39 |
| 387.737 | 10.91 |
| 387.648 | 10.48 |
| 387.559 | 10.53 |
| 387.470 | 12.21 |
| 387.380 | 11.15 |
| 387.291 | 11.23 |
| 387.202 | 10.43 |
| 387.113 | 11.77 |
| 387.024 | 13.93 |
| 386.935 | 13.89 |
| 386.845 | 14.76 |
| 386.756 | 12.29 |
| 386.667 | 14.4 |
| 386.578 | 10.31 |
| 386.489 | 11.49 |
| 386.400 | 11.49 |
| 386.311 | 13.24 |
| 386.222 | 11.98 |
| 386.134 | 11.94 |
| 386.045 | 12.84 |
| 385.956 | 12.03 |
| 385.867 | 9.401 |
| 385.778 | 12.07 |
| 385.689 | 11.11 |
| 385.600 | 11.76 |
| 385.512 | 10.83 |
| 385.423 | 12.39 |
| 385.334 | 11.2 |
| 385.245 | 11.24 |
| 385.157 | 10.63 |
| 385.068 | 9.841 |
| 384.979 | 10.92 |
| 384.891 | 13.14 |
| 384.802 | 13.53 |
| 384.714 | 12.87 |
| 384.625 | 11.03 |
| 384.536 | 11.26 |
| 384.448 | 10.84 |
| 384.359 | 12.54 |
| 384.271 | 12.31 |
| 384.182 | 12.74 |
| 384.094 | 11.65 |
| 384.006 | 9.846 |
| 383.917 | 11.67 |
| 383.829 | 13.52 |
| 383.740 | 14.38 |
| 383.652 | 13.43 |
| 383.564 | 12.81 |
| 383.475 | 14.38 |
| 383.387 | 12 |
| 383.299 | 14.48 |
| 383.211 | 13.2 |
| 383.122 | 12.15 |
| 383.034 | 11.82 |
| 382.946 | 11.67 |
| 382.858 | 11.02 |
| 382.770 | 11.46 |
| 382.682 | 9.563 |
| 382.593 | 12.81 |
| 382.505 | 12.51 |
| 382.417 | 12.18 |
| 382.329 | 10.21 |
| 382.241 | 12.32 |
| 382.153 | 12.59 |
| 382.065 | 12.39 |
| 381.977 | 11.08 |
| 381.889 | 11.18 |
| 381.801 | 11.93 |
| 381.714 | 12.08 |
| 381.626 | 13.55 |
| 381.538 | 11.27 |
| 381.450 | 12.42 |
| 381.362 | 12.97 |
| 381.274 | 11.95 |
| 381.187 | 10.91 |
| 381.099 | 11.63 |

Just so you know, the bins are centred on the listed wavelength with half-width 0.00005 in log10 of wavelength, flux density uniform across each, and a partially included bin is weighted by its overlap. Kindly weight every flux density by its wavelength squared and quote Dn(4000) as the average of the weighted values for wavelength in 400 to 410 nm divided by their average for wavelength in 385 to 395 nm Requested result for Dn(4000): 0.97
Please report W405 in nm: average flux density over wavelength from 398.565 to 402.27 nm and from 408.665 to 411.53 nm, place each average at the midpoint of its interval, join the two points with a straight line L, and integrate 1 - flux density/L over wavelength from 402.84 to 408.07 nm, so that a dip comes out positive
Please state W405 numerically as 0.61 nm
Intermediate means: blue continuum 10.6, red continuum 12.2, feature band 10.1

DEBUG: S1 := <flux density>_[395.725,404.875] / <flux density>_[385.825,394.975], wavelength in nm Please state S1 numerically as 0.93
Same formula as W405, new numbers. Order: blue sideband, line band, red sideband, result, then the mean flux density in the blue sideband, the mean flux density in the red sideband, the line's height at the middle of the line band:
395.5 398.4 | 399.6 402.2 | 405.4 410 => 0.228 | 11.9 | 10.7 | 11.5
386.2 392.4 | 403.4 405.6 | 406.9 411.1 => 0.321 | 11.9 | 11.5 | 11.6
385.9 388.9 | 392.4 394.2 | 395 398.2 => 0.133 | 12.2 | 11.9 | 12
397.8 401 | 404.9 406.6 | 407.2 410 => 0.146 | 10.7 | 11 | 10.9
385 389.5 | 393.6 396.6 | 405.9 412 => 0.165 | 12.1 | 11.2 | 11.8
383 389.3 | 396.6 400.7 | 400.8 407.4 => -0.187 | 12.2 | 10.2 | 10.8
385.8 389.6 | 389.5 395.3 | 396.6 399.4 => 0.424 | 12.4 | 11.6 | 12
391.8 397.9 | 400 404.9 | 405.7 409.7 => 0.368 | 11.5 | 10.6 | 11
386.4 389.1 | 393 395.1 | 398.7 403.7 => 0.101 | 12.3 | 10.4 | 11.4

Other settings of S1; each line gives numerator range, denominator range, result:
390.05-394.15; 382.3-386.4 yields 0.93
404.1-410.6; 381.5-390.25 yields 0.90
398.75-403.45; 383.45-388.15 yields 0.87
